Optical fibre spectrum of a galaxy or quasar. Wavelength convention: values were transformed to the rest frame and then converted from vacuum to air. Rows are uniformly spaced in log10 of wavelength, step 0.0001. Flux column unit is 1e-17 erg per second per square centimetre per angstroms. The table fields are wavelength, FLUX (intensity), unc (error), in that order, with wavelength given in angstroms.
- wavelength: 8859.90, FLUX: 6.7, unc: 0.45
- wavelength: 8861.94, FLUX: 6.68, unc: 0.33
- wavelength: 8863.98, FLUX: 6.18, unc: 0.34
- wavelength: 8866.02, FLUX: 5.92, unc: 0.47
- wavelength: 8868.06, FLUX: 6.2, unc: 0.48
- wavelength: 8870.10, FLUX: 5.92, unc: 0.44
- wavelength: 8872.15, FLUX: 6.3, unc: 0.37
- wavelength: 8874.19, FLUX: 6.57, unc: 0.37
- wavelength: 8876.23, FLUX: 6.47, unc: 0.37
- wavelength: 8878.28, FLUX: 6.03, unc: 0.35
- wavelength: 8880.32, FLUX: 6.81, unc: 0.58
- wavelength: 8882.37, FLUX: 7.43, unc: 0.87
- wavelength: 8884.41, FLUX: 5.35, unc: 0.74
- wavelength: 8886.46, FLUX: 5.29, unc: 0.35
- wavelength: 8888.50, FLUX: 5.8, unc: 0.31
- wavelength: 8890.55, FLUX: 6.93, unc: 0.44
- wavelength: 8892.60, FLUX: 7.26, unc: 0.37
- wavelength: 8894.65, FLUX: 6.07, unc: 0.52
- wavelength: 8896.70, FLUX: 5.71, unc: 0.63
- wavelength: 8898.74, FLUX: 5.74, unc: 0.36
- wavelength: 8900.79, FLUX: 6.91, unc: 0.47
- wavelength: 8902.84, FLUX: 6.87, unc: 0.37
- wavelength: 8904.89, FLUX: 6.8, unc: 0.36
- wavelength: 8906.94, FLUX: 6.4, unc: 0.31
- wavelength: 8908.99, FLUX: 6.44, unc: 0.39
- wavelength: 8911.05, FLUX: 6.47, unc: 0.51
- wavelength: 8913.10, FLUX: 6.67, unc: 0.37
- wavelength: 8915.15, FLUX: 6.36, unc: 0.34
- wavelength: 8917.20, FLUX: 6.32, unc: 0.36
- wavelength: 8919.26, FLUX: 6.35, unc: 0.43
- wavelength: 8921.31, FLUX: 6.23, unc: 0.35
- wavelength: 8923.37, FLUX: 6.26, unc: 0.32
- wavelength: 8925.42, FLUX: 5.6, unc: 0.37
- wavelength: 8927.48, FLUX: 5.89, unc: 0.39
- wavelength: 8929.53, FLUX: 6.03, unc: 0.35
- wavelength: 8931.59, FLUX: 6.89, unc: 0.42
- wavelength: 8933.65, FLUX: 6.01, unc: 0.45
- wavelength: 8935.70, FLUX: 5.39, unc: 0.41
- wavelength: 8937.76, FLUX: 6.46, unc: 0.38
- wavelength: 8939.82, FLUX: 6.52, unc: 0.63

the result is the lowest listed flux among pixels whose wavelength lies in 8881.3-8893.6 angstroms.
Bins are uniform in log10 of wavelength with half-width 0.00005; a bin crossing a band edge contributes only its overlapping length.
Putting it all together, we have 5.29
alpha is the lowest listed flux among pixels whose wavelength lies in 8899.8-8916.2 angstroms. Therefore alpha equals 6.36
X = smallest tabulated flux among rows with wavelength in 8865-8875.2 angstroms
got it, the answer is 5.92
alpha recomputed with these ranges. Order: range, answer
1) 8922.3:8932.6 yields 5.6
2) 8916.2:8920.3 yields 6.32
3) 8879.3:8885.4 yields 5.35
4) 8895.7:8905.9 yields 5.71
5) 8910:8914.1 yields 6.47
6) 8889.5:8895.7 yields 6.07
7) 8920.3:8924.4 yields 6.23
